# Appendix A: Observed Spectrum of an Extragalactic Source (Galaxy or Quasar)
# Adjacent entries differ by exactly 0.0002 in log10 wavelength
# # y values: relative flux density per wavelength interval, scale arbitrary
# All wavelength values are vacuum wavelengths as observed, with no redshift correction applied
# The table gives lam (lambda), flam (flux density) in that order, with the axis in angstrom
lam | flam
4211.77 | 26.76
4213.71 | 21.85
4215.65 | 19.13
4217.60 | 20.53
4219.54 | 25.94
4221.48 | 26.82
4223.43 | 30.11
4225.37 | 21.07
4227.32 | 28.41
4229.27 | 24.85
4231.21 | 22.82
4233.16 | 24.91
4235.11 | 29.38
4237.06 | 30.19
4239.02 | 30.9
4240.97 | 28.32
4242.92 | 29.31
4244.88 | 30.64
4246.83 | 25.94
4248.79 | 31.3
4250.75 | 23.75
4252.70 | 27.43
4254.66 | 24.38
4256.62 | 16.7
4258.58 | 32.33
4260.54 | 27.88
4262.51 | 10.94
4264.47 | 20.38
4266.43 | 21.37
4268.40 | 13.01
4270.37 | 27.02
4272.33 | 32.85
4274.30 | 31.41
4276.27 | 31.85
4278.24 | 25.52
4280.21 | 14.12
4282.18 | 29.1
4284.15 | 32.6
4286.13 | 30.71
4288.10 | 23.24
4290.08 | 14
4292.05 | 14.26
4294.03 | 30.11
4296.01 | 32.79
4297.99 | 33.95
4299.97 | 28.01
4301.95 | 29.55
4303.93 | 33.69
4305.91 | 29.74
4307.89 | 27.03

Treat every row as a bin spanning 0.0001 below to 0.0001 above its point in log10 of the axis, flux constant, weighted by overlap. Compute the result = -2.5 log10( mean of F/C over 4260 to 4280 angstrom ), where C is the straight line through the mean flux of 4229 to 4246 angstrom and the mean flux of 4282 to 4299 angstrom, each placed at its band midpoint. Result 0.15 mag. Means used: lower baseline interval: 28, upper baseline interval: 26.6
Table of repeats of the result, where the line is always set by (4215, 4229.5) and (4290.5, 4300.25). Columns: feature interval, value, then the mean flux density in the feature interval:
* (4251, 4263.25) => 0.099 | 23.5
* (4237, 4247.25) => -0.158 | 29.3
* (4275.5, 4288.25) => -0.012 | 26.9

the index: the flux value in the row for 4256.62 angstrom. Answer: 16.7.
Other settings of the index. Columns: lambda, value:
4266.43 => 21.37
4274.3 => 31.41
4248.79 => 31.3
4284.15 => 32.6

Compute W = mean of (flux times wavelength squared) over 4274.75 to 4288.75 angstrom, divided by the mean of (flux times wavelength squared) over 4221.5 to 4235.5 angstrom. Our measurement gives 1.07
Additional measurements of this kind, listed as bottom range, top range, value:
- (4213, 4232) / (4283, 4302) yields 1.14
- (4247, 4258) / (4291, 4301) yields 1.13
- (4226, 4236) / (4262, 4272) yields 0.78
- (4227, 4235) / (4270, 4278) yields 1.23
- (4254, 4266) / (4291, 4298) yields 1.24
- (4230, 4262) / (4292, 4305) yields 1.14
